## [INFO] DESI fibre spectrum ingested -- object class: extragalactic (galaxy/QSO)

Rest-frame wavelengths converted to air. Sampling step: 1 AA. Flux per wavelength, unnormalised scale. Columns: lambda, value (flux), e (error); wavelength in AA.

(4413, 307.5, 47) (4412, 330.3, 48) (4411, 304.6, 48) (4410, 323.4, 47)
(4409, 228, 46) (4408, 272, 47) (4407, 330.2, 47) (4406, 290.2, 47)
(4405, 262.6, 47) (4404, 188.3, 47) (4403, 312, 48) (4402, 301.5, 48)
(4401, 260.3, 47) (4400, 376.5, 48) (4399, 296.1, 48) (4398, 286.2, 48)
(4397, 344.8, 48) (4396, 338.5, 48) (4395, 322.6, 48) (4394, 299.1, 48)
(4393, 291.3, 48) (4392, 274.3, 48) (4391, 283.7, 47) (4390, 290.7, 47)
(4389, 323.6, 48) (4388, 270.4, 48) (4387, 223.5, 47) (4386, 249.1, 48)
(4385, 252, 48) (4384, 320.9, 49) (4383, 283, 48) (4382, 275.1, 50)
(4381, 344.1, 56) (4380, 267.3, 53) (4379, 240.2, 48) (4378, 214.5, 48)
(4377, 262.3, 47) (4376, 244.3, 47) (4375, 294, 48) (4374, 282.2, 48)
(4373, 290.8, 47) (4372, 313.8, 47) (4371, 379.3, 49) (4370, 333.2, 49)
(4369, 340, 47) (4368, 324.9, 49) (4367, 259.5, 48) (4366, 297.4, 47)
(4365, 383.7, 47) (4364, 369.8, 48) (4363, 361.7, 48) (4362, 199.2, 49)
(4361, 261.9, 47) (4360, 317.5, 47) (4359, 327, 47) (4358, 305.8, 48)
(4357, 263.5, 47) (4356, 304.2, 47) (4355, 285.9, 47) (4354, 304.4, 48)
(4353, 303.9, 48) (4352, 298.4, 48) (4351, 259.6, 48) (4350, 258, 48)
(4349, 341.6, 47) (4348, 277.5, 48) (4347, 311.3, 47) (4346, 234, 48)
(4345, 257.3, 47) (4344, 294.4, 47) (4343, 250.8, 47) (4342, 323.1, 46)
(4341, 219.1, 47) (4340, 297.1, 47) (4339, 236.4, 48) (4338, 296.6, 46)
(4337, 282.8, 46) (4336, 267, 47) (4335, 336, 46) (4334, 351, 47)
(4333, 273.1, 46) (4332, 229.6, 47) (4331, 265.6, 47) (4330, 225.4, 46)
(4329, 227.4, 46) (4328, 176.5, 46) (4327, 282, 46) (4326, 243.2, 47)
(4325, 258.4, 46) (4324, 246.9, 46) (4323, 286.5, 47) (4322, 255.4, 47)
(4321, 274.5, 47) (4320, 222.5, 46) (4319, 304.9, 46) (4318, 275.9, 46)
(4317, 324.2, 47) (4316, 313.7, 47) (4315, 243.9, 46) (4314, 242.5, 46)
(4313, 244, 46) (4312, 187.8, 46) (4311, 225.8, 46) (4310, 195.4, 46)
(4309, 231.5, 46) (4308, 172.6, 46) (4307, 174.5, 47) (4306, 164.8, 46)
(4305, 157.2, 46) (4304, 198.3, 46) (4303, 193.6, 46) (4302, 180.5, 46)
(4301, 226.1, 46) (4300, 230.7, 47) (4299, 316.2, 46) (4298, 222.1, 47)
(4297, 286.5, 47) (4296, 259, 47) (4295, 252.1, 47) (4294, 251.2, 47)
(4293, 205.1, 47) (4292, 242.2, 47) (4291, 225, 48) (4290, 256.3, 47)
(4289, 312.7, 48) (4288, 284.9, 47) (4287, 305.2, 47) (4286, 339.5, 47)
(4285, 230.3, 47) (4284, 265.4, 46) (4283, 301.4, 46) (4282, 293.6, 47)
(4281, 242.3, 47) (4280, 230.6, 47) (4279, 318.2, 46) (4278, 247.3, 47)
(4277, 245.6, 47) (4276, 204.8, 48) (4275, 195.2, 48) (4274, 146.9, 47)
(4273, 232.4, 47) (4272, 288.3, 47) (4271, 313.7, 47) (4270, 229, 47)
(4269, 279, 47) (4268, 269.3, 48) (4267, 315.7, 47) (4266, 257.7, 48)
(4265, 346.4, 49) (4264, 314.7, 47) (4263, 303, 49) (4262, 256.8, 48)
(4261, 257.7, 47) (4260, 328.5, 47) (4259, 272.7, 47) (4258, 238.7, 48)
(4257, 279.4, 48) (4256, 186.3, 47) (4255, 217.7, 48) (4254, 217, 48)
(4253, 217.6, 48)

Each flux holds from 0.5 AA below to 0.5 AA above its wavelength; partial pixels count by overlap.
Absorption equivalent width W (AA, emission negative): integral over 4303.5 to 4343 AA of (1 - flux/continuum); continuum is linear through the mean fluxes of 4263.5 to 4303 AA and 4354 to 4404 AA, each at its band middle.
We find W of 3.7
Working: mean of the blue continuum 260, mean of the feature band 250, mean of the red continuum 296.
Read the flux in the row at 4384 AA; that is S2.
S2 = 320.9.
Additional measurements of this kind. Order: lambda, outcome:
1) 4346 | 234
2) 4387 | 223.5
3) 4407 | 330.2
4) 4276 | 204.8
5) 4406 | 290.2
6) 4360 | 317.5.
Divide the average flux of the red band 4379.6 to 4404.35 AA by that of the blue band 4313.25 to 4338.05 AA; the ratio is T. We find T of 1.09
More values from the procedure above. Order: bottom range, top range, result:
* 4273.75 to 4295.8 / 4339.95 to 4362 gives 1.11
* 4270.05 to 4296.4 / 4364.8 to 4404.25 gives 1.14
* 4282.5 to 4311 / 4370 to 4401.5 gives 1.22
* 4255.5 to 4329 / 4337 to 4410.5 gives 1.15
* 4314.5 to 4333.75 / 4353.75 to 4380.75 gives 1.14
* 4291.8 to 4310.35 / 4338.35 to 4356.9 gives 1.28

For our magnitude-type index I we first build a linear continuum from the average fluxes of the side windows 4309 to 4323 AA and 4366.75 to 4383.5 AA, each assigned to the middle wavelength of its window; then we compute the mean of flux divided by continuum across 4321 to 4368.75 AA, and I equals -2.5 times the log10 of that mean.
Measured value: -0.03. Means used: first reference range 255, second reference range 292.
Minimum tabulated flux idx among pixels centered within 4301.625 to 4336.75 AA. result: 157.2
